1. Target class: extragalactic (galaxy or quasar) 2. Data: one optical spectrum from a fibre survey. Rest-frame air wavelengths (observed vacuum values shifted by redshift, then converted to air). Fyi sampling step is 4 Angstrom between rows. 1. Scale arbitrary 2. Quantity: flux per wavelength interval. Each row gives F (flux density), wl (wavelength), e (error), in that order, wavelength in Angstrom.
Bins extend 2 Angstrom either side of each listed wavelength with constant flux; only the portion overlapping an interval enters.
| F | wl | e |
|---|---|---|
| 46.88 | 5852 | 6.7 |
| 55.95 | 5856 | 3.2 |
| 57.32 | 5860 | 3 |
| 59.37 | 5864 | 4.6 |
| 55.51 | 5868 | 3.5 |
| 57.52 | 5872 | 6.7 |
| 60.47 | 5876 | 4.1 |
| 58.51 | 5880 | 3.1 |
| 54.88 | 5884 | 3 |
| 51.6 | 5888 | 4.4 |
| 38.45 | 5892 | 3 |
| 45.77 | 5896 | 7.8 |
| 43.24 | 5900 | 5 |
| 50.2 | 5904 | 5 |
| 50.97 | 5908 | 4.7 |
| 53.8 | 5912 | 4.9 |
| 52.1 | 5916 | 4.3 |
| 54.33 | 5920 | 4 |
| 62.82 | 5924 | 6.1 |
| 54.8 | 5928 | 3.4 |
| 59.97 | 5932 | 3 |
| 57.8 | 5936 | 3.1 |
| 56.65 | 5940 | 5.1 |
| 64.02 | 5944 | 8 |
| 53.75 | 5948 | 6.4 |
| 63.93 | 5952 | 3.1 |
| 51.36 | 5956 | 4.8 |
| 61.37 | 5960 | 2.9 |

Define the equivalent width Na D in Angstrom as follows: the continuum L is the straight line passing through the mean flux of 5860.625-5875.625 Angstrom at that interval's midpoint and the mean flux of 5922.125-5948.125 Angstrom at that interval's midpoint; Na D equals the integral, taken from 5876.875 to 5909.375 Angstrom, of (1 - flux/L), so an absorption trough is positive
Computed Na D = 4.8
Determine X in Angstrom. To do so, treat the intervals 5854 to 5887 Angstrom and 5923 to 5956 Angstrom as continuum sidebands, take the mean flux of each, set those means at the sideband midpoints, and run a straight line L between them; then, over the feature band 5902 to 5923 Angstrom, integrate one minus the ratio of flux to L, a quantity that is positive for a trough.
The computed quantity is 1.9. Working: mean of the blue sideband 57.3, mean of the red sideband 58.6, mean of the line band 52.8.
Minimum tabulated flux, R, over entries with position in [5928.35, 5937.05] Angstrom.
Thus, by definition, 57.8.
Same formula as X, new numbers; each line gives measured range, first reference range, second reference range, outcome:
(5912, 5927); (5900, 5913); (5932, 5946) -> -0.6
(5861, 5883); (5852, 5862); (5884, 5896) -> -3.0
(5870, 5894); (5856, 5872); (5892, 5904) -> -1.4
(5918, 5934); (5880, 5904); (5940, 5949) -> -0.8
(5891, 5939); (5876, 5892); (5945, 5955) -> 3.1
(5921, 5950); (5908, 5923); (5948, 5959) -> -1.5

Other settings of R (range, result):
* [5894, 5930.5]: 43.24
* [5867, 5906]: 38.45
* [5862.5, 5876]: 55.51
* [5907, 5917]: 50.97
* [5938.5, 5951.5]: 53.75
